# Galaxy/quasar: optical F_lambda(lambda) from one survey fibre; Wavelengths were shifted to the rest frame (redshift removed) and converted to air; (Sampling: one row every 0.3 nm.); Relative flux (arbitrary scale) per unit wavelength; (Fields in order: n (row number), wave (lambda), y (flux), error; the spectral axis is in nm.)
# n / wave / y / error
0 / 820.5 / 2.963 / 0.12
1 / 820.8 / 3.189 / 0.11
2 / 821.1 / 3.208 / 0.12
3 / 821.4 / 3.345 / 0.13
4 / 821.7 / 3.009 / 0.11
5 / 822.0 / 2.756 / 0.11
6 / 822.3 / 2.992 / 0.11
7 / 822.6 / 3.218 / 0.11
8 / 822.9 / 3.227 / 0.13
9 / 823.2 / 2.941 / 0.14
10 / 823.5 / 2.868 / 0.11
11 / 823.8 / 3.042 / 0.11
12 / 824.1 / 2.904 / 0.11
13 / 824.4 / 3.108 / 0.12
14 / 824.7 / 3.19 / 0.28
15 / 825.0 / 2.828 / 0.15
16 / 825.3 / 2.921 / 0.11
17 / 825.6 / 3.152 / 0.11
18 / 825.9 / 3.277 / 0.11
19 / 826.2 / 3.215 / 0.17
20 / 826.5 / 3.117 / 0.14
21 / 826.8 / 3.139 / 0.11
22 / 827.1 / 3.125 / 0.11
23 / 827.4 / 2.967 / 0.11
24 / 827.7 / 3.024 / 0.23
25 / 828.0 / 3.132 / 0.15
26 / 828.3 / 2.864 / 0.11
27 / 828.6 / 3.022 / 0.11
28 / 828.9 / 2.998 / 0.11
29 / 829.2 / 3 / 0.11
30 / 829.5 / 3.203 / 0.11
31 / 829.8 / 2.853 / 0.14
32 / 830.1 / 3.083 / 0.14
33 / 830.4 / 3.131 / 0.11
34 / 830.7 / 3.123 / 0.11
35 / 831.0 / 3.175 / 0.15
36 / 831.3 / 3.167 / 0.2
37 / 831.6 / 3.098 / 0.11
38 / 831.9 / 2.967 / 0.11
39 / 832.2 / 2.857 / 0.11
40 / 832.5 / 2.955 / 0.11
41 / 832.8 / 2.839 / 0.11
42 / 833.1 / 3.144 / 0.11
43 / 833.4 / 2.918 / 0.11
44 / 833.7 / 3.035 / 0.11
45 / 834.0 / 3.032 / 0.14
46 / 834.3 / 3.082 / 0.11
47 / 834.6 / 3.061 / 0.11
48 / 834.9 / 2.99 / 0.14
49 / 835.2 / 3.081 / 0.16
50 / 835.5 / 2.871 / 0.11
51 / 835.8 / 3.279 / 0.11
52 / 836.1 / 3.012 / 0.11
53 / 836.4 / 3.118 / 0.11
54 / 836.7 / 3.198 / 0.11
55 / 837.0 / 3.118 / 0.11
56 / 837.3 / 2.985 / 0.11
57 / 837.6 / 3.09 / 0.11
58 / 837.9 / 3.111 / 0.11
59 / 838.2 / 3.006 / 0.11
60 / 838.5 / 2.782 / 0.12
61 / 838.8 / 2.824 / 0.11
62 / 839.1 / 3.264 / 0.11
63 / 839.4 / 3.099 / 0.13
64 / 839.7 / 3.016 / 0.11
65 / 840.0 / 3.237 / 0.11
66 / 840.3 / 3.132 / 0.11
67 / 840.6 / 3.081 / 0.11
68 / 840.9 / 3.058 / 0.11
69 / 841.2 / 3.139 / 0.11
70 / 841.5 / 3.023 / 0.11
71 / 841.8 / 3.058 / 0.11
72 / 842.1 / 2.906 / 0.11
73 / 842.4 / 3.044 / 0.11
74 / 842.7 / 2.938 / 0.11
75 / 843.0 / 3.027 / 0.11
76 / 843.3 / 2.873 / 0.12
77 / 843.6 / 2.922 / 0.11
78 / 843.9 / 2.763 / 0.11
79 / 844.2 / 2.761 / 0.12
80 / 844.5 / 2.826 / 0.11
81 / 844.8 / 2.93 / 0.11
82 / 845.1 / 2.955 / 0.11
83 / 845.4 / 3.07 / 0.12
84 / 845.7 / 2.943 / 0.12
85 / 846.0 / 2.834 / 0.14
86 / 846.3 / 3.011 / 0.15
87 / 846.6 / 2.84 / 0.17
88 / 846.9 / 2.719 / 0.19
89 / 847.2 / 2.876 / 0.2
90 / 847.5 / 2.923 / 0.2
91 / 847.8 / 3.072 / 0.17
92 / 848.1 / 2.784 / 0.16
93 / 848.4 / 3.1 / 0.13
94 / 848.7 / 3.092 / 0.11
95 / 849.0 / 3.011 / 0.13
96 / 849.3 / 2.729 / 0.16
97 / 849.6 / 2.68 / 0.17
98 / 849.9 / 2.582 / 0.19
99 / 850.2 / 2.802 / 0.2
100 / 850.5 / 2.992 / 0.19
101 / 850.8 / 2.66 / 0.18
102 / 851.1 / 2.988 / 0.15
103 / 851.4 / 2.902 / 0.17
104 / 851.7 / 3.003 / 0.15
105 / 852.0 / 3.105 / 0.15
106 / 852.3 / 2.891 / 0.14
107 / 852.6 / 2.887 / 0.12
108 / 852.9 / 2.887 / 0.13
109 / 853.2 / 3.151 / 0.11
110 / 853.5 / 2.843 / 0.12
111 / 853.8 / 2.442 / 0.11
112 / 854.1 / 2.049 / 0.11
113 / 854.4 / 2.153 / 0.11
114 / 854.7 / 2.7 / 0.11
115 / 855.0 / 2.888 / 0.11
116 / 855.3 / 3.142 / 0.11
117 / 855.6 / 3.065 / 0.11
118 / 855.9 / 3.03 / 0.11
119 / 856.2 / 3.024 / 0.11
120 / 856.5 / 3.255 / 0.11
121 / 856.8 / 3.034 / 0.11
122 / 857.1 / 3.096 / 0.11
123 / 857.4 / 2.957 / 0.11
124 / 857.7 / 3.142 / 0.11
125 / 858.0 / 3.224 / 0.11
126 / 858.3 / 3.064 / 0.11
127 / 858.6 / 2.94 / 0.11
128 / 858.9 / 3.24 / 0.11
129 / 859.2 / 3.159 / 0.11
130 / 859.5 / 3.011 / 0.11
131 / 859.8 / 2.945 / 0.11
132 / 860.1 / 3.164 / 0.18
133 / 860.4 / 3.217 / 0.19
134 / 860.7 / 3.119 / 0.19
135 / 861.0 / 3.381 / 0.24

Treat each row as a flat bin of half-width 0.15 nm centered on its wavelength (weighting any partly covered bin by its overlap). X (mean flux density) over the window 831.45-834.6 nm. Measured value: 3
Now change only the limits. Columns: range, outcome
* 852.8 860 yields 2.94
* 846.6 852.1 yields 2.89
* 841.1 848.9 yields 2.94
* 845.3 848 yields 2.92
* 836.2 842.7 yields 3.06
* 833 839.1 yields 3.04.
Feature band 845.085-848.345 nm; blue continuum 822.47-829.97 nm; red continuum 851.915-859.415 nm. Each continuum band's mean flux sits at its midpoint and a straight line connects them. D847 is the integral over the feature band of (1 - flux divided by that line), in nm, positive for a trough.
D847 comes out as 0.06 nm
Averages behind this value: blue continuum 3.05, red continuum 2.93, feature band 2.92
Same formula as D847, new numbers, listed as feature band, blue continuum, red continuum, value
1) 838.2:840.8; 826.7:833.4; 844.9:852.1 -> -0.074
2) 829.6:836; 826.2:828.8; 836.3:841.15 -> 0.057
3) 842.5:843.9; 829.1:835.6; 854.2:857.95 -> 0.033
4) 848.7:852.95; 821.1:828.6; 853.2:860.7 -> 0.147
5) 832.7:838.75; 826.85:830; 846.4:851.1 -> -0.142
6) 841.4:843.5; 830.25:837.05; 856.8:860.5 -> 0.060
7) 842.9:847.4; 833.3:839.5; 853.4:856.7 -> 0.053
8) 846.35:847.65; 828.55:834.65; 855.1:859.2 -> 0.092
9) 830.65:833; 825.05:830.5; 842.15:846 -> 0.005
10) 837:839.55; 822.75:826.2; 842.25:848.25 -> -0.062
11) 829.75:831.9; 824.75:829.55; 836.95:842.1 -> -0.023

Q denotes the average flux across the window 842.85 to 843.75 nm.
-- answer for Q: 2.94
